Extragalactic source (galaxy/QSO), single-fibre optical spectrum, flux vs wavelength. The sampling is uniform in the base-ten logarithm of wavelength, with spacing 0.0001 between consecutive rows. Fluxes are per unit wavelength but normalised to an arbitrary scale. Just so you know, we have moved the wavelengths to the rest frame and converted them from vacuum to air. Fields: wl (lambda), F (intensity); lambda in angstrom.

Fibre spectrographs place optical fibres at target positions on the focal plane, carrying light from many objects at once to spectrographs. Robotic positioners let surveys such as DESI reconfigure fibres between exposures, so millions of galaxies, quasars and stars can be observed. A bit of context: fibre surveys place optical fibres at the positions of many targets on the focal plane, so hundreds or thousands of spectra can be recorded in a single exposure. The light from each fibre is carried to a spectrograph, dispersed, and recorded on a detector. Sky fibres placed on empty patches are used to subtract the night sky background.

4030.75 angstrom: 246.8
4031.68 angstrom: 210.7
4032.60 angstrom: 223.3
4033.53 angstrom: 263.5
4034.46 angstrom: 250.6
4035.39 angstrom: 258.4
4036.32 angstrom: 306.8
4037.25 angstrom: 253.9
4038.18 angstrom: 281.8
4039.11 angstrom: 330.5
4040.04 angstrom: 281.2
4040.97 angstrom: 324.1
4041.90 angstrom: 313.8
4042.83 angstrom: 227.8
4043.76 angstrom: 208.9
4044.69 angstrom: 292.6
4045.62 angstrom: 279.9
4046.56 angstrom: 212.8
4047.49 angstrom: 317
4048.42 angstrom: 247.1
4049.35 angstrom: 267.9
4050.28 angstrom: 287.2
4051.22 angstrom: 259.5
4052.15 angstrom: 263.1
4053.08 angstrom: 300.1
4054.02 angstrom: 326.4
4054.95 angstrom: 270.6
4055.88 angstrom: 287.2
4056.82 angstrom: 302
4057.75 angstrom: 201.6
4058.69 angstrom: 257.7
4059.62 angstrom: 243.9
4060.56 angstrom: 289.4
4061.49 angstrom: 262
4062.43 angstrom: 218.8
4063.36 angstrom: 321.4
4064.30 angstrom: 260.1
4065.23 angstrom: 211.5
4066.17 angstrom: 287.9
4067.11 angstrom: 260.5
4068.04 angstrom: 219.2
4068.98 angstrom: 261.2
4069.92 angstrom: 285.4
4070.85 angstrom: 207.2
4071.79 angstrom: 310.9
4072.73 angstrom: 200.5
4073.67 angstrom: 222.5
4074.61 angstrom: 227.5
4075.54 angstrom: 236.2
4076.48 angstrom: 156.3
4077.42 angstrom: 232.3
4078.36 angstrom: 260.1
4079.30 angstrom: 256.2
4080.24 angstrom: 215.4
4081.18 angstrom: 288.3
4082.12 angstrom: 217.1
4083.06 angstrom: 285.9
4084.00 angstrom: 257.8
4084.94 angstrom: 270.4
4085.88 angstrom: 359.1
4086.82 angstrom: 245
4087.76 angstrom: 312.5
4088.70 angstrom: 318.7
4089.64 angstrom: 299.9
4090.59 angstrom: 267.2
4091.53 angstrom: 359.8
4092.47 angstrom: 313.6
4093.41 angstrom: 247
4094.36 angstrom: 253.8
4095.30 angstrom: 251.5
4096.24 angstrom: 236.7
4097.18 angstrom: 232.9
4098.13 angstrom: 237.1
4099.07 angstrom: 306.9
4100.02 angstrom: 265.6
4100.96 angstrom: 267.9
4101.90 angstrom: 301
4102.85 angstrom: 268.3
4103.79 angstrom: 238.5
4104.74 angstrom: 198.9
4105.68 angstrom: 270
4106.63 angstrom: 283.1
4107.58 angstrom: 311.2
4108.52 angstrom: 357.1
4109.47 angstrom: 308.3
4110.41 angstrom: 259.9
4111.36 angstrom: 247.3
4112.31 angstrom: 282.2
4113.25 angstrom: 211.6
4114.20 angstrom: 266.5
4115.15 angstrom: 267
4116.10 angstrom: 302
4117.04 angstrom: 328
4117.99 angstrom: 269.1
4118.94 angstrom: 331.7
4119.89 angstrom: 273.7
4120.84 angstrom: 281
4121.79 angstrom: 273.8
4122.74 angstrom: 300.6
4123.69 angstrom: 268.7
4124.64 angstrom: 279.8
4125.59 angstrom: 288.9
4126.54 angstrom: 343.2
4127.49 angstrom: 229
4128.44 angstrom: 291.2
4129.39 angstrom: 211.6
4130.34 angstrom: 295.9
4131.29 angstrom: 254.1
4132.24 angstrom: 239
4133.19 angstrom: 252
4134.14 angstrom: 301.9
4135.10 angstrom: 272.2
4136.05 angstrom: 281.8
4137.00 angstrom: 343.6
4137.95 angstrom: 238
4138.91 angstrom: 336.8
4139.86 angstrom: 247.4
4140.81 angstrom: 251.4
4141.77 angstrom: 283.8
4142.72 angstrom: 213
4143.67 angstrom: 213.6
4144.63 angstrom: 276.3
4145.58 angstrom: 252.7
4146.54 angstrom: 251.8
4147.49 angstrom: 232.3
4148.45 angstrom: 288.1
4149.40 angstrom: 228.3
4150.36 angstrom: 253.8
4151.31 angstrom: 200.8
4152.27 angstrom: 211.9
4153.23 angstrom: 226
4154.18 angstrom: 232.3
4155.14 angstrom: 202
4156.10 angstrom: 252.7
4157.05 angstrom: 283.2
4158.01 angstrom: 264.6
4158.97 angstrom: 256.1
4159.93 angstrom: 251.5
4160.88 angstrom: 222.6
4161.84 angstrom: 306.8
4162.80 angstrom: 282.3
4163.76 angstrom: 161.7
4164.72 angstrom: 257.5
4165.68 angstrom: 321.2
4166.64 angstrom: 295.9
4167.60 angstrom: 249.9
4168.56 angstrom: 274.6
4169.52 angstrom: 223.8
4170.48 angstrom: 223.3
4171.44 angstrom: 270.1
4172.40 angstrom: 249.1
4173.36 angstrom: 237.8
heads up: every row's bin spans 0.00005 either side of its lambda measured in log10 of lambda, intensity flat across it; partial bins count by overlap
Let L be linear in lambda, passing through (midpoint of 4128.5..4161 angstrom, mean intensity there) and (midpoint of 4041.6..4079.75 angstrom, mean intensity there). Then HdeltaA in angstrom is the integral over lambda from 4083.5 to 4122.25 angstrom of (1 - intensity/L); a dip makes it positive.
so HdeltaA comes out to -3.5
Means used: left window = 257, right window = 254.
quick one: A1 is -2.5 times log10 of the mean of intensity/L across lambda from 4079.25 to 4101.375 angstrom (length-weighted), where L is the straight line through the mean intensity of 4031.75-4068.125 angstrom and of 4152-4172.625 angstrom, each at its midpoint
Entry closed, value -0.05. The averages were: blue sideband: 268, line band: 274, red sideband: 251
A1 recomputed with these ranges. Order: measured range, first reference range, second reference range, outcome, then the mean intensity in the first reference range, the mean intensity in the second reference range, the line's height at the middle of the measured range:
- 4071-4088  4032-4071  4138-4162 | 0.05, 268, 249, 262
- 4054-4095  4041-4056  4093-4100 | 0.00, 274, 253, 263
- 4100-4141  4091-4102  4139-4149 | -0.06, 272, 254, 263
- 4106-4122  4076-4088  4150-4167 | -0.13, 257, 249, 254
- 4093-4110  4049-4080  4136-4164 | -0.06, 256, 252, 254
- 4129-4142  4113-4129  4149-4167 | -0.01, 283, 248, 269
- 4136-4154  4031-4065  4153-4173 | 0.01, 269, 253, 256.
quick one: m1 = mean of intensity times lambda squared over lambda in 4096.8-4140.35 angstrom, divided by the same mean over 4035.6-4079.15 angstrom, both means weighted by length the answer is 1.09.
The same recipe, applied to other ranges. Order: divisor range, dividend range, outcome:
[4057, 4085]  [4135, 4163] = 1.07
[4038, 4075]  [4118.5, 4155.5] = 1.03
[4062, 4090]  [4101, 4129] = 1.11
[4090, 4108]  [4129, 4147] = 1.00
